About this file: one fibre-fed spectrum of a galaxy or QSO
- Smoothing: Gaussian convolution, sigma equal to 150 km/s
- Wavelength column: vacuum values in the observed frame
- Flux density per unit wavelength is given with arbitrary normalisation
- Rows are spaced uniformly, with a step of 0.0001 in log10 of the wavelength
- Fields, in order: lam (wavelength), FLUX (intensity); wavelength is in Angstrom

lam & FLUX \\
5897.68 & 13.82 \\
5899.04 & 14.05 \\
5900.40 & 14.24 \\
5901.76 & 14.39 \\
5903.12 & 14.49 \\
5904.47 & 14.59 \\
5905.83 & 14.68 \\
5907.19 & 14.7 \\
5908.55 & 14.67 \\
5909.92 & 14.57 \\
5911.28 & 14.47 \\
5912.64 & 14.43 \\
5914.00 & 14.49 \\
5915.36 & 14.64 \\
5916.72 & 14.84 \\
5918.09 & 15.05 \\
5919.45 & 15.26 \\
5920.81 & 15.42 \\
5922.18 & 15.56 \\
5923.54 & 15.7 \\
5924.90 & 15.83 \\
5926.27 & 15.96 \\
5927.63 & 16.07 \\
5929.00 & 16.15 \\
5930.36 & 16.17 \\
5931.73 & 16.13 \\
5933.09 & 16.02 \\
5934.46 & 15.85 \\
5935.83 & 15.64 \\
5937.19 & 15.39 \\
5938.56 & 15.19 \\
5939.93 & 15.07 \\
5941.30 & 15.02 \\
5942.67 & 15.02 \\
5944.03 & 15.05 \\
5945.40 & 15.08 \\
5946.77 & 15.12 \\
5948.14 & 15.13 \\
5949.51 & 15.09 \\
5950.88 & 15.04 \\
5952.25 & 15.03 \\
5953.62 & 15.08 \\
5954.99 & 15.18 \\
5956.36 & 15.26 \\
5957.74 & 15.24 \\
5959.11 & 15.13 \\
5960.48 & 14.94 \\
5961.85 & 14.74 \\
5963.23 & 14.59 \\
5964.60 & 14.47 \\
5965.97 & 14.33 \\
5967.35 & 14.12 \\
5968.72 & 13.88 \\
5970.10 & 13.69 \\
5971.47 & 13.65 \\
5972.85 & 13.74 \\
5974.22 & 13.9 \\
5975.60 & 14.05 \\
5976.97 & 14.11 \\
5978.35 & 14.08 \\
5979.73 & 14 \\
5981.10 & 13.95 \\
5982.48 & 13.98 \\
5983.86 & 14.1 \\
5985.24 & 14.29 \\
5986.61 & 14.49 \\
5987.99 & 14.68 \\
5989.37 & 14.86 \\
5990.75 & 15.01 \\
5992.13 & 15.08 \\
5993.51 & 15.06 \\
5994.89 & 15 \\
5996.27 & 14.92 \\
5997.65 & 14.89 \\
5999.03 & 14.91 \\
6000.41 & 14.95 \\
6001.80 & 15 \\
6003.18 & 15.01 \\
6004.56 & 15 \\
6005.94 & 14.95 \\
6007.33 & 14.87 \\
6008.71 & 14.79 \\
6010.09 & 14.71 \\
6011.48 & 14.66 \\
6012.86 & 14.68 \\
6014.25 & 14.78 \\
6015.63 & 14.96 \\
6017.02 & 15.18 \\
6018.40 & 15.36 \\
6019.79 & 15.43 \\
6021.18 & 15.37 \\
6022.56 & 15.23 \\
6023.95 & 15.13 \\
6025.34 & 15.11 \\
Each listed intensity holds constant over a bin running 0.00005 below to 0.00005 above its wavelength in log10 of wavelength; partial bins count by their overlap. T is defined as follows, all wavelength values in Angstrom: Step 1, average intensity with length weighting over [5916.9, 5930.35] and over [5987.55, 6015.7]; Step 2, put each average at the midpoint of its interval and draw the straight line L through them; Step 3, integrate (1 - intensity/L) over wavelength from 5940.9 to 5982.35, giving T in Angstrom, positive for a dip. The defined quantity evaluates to 1.9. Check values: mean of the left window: 15.7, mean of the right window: 14.9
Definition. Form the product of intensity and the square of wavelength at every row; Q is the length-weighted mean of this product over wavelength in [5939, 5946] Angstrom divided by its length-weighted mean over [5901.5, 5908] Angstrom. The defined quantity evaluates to 1.04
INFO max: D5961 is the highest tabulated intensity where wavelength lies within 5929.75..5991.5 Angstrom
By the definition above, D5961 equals 16.17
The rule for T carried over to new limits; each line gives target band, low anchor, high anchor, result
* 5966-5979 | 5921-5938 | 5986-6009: 1.13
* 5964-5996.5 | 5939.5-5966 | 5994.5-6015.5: 1.37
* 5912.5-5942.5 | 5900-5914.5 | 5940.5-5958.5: -1.33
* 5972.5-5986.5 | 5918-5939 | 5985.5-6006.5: 0.99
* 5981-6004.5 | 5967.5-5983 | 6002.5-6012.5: -0.51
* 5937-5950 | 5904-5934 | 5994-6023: 0.06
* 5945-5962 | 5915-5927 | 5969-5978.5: -0.75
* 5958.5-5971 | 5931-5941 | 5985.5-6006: 0.69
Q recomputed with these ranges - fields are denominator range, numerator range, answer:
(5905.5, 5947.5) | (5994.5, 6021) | 1.01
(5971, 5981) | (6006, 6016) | 1.07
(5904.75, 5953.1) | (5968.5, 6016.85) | 0.98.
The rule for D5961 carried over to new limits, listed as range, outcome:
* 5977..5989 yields 14.68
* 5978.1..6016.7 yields 15.08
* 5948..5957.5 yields 15.26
